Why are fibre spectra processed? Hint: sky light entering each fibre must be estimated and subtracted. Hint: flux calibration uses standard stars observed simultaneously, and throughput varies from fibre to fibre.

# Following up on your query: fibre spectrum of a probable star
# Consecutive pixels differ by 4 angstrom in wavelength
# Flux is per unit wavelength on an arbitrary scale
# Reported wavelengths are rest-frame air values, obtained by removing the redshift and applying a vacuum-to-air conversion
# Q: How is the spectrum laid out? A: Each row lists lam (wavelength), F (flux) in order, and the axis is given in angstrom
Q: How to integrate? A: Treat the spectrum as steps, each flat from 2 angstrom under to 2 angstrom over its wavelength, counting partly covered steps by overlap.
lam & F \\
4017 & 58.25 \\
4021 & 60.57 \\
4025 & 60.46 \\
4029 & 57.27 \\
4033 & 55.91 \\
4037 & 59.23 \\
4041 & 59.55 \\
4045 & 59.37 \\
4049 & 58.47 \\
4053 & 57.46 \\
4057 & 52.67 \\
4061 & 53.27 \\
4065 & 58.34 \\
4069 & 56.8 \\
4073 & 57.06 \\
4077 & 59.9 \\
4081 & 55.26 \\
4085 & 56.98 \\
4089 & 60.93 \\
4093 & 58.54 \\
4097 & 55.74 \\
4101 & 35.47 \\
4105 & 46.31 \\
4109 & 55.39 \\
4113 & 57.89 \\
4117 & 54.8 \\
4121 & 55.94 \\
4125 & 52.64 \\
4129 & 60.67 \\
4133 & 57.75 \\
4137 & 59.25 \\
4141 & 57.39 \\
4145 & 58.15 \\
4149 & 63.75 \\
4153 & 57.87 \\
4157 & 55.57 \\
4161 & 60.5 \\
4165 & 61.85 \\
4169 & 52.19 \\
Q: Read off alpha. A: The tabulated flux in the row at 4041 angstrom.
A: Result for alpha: 59.55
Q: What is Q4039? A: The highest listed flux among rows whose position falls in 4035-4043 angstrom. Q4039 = 59.55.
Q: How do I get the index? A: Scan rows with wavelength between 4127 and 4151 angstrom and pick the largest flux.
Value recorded 63.75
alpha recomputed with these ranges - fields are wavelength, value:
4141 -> 57.39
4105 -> 46.31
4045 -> 59.37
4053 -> 57.46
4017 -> 58.25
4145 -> 58.15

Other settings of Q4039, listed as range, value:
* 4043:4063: 59.37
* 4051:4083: 59.9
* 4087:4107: 60.93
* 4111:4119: 57.89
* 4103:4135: 60.67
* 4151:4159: 57.87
